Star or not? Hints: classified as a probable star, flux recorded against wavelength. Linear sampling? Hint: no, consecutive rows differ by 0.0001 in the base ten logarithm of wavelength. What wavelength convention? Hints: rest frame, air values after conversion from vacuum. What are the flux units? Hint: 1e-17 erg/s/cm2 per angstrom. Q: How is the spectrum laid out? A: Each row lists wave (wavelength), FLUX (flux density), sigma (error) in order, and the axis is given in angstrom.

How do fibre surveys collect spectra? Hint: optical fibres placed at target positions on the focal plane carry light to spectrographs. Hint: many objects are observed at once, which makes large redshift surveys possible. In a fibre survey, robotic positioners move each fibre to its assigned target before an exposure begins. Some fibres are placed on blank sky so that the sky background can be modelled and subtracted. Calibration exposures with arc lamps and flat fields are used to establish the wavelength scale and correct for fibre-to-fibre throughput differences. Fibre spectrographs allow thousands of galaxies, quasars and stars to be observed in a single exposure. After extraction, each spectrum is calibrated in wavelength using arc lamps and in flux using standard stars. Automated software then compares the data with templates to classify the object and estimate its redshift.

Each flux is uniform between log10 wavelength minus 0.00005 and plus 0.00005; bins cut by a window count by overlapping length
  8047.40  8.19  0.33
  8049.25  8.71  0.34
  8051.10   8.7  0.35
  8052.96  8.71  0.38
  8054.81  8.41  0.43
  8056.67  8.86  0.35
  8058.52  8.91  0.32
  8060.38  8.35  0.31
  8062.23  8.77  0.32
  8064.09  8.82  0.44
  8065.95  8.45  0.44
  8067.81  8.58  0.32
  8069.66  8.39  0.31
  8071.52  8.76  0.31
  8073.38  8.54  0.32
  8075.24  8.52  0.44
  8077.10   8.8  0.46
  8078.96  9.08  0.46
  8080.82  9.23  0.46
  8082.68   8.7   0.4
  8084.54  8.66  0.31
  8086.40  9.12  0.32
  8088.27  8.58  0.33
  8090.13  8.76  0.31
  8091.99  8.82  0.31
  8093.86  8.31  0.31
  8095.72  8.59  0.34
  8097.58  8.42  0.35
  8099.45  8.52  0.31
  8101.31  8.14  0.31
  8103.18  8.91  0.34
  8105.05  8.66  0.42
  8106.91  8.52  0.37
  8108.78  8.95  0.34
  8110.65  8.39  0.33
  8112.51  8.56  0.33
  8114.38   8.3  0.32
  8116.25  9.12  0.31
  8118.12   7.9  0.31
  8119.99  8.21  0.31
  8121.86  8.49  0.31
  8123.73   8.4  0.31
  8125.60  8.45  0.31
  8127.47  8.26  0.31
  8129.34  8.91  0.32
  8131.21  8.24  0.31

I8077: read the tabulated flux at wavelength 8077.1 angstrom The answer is 8.8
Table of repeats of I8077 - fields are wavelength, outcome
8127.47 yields 8.26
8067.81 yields 8.58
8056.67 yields 8.86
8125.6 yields 8.45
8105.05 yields 8.66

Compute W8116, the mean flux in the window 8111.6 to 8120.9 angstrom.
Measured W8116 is 8.41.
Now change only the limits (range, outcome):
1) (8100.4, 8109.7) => 8.63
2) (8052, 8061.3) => 8.64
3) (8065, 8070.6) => 8.48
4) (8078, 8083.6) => 9.01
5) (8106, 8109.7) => 8.73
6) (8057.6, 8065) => 8.71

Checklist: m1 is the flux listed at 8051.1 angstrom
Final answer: 8.7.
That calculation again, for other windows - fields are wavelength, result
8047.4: 8.19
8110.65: 8.39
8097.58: 8.42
